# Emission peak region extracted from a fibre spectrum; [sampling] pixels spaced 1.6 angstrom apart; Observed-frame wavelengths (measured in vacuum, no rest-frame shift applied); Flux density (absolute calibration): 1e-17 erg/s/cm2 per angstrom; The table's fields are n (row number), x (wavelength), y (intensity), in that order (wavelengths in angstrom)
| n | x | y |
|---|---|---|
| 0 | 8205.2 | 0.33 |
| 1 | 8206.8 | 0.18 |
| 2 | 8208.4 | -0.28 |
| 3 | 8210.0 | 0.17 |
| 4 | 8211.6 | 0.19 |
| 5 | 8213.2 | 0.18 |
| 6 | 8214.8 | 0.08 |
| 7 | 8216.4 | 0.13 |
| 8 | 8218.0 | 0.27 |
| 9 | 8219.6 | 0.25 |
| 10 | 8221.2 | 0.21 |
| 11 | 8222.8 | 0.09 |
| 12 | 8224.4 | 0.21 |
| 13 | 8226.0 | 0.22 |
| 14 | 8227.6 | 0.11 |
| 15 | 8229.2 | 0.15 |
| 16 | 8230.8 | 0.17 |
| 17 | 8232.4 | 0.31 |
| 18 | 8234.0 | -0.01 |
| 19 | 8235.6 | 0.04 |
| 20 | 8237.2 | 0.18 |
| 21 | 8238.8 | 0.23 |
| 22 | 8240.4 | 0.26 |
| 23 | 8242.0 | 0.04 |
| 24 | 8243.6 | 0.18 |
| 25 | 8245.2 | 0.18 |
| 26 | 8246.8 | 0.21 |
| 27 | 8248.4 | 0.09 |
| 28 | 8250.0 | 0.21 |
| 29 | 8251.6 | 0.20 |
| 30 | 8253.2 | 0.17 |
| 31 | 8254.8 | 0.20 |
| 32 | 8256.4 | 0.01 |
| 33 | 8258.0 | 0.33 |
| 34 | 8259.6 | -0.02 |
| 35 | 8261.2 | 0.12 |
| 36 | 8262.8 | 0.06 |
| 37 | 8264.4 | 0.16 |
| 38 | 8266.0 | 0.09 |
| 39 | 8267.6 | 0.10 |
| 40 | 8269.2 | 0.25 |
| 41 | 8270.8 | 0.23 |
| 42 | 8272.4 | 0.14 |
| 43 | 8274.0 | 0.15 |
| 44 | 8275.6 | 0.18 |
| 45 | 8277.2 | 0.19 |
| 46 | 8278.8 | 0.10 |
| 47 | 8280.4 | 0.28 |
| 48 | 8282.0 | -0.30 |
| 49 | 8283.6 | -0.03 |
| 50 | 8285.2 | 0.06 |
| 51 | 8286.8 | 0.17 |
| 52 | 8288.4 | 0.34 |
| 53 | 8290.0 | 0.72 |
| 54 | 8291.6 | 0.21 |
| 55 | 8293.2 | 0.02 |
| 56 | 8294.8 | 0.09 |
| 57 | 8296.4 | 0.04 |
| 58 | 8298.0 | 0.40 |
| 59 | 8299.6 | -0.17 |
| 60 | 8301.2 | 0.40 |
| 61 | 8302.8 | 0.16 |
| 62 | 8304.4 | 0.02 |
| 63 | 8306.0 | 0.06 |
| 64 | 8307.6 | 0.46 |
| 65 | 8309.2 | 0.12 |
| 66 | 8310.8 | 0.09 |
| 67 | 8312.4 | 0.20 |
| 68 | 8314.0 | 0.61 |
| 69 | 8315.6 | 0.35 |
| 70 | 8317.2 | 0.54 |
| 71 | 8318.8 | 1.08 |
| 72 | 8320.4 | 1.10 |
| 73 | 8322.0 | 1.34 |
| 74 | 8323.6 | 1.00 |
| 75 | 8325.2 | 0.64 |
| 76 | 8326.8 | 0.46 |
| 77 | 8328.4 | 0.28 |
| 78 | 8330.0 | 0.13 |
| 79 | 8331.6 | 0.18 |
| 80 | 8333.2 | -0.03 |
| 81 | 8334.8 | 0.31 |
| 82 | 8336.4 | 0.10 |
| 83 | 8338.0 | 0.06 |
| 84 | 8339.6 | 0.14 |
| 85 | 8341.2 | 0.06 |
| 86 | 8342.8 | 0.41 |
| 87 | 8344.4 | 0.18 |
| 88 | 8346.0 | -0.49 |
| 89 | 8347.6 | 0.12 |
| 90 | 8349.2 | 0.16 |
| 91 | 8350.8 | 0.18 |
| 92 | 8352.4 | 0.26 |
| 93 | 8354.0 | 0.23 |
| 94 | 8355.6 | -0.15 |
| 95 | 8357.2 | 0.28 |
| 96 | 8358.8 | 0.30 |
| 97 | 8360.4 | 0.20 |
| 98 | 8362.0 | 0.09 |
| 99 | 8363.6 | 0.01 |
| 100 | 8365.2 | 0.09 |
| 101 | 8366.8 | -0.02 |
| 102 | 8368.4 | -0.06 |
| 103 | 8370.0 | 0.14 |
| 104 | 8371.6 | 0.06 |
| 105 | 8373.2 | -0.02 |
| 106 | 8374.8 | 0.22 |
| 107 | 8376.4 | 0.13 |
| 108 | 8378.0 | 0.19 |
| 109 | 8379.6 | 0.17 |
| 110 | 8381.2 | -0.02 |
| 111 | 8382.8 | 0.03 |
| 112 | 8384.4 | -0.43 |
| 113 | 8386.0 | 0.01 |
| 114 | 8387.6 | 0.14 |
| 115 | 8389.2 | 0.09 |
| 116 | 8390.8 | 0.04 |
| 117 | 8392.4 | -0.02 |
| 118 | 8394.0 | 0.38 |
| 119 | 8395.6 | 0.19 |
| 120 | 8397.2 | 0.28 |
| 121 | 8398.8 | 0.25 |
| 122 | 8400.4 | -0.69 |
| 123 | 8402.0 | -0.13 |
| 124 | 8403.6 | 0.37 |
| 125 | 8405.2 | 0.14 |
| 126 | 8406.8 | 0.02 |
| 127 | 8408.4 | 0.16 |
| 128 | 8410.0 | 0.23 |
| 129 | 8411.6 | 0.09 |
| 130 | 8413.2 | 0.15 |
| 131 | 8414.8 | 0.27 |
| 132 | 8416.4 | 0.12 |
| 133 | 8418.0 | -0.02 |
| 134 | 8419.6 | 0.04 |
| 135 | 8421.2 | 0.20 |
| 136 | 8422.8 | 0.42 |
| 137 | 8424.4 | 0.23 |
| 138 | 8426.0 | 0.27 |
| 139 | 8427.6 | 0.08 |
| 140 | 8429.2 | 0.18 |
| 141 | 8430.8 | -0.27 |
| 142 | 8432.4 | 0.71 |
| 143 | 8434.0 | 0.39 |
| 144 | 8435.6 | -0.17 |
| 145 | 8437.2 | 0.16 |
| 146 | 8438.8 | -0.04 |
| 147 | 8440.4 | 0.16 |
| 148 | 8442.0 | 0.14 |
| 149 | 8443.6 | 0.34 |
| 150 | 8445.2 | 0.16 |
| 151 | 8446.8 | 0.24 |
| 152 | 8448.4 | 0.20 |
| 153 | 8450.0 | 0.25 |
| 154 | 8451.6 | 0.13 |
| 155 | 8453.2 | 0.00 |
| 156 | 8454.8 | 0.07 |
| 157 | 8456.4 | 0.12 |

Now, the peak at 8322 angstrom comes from H-gamma 4340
